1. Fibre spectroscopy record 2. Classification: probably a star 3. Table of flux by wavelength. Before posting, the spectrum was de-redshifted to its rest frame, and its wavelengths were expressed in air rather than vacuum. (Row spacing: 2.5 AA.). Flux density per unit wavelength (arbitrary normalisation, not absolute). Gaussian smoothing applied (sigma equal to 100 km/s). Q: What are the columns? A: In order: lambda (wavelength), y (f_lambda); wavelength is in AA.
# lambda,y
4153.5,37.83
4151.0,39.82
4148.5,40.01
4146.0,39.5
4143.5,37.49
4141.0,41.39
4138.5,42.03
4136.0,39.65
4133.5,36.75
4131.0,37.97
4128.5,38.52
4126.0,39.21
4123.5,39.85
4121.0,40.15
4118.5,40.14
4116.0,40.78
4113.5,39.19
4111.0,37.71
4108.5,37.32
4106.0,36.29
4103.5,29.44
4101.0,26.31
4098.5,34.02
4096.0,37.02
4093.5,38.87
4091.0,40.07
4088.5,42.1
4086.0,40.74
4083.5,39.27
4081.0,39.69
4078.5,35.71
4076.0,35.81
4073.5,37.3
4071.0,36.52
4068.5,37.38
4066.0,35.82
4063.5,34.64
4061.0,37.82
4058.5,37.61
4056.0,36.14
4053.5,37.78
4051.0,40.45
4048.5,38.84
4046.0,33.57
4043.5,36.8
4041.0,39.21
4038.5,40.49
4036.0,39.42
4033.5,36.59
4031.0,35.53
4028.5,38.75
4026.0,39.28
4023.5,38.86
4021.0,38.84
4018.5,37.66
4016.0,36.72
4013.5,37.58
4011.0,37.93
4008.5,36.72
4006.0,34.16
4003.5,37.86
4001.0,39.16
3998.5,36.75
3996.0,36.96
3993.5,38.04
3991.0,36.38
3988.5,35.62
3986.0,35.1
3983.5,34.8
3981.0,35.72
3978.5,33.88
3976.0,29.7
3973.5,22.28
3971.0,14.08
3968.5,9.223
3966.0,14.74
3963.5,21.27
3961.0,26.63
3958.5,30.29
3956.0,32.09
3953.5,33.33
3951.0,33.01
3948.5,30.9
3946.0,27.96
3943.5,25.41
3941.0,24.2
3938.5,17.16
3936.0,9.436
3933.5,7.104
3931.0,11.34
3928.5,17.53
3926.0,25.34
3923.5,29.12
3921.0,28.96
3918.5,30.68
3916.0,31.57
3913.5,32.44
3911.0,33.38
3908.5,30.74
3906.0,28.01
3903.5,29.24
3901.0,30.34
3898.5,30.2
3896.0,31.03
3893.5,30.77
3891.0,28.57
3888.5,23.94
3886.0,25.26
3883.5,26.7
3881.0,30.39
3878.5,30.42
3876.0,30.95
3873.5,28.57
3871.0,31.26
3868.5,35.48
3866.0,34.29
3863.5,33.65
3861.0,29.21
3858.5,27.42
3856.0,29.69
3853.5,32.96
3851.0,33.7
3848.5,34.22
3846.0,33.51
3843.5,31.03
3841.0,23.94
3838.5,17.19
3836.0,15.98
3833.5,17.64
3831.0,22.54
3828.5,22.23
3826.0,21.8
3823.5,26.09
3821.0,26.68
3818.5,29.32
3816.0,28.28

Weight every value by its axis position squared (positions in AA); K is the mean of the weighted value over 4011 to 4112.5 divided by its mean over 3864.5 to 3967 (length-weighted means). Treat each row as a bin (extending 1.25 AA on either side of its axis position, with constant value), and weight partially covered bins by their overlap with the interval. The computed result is 1.5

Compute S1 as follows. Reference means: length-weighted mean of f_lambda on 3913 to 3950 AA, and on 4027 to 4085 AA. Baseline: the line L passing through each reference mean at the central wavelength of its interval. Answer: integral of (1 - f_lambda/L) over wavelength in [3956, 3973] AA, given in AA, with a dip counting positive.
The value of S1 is 4.01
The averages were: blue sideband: 23.2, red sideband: 37.5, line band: 20.4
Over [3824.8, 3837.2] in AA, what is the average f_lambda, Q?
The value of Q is 20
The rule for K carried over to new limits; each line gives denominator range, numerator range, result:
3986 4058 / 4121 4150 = 1.11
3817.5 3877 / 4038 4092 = 1.51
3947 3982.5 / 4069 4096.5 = 1.55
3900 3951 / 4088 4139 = 1.64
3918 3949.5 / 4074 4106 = 1.83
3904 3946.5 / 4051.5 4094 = 1.69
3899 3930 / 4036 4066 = 1.40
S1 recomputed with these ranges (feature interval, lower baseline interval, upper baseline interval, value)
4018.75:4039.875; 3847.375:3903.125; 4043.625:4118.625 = -1.81 AA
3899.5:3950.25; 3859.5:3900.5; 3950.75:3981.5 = 4.67 AA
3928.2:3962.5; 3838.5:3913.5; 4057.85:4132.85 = 9.57 AA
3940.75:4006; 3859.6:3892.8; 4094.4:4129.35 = 5.64 AA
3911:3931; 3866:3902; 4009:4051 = 2.83 AA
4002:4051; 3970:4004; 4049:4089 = -3.10 AA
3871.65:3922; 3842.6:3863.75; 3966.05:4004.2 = 2.91 AA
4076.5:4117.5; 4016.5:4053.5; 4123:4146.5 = 1.74 AA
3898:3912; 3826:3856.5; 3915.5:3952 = -3.68 AA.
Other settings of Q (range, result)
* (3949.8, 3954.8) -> 33.2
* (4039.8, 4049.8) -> 37.1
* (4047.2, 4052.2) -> 39.6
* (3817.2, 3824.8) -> 27.3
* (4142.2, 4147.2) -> 38.5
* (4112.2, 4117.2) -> 40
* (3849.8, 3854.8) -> 33.3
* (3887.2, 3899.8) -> 28.9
